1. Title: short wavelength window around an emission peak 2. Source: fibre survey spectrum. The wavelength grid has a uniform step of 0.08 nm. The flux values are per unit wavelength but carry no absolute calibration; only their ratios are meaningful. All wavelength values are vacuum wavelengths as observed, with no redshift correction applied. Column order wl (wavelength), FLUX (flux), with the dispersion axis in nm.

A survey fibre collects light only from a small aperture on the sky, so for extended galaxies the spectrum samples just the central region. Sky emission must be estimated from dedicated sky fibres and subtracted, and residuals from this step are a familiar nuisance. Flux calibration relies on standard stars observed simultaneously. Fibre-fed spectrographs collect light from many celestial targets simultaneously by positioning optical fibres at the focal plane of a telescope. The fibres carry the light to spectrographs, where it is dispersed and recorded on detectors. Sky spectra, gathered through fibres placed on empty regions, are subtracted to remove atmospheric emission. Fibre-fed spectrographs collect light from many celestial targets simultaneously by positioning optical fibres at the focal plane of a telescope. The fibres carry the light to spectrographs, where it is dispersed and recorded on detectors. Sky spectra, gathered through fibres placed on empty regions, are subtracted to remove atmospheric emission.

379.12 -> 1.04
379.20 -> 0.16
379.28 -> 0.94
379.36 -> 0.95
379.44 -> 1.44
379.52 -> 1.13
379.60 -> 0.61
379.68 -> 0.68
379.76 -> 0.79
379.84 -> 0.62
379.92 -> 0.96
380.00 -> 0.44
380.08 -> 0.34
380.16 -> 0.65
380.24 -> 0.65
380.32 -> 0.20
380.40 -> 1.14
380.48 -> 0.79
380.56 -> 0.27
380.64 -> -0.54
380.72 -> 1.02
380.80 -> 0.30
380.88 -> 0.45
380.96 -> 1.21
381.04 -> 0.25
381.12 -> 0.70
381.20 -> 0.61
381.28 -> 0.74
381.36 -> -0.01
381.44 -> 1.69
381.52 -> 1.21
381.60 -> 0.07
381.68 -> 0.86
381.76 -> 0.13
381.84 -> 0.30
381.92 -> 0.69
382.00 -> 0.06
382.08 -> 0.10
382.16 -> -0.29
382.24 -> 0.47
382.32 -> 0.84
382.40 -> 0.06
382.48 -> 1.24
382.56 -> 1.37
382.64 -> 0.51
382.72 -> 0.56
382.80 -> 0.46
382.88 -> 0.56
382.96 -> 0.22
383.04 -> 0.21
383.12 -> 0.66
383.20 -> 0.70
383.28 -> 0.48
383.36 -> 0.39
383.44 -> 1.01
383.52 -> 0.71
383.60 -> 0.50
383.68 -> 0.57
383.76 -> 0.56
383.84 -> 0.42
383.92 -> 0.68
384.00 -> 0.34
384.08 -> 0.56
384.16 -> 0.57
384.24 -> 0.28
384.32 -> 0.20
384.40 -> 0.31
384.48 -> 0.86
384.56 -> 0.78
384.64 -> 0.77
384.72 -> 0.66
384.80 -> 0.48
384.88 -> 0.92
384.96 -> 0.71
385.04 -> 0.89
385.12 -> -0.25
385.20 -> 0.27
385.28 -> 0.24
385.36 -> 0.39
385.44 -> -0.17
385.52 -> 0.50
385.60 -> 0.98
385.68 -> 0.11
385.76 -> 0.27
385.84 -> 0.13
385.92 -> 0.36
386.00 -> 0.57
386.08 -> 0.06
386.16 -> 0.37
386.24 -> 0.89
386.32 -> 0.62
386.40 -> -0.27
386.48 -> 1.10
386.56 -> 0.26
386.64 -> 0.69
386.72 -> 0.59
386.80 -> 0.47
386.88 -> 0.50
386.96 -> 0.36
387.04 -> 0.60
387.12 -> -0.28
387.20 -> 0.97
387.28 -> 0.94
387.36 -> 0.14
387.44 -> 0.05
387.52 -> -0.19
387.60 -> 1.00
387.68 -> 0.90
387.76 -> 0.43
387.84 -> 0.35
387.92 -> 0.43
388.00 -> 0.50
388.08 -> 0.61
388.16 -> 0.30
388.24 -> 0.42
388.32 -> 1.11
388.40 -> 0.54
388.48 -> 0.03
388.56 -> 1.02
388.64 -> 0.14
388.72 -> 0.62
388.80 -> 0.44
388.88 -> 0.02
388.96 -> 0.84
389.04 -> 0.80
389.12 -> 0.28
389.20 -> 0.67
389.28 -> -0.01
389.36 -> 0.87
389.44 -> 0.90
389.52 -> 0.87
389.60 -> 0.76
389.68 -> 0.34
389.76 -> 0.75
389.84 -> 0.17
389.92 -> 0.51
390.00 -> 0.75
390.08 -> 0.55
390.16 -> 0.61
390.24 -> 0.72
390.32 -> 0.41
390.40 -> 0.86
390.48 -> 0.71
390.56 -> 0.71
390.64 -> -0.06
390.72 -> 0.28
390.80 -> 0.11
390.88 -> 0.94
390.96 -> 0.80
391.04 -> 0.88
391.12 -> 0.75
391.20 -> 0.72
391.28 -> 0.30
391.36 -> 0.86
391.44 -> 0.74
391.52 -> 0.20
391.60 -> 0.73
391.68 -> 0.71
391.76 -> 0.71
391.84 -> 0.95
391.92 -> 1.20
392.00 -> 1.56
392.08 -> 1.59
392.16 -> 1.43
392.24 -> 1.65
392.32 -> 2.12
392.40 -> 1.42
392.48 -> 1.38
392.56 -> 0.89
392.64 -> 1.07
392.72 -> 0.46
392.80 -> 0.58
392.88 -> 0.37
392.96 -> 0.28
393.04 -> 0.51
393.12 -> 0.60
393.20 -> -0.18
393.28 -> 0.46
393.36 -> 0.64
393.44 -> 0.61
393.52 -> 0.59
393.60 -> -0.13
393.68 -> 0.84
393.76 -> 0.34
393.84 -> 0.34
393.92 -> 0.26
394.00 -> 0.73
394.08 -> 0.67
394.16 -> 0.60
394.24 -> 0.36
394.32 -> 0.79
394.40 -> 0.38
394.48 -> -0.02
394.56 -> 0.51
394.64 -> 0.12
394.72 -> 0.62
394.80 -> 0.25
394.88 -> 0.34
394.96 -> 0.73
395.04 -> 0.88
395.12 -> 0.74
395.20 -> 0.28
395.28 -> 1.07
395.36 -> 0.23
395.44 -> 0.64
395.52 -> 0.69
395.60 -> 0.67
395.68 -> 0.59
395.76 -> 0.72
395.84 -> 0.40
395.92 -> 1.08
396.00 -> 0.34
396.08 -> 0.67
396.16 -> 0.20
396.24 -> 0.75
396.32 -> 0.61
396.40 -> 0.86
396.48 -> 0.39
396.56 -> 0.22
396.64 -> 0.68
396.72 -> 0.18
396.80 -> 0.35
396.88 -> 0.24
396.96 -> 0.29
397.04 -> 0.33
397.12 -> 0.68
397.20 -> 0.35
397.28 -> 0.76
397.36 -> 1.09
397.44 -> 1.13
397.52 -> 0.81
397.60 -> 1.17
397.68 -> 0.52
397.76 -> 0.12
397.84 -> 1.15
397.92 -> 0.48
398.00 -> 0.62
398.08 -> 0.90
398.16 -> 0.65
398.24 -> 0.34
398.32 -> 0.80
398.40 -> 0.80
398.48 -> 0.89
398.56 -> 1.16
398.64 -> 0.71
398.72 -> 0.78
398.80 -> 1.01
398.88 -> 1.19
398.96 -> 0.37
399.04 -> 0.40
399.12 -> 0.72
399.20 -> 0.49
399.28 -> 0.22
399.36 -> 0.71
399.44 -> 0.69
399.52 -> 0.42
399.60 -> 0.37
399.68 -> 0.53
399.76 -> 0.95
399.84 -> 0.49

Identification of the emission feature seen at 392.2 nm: [O II] 3727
